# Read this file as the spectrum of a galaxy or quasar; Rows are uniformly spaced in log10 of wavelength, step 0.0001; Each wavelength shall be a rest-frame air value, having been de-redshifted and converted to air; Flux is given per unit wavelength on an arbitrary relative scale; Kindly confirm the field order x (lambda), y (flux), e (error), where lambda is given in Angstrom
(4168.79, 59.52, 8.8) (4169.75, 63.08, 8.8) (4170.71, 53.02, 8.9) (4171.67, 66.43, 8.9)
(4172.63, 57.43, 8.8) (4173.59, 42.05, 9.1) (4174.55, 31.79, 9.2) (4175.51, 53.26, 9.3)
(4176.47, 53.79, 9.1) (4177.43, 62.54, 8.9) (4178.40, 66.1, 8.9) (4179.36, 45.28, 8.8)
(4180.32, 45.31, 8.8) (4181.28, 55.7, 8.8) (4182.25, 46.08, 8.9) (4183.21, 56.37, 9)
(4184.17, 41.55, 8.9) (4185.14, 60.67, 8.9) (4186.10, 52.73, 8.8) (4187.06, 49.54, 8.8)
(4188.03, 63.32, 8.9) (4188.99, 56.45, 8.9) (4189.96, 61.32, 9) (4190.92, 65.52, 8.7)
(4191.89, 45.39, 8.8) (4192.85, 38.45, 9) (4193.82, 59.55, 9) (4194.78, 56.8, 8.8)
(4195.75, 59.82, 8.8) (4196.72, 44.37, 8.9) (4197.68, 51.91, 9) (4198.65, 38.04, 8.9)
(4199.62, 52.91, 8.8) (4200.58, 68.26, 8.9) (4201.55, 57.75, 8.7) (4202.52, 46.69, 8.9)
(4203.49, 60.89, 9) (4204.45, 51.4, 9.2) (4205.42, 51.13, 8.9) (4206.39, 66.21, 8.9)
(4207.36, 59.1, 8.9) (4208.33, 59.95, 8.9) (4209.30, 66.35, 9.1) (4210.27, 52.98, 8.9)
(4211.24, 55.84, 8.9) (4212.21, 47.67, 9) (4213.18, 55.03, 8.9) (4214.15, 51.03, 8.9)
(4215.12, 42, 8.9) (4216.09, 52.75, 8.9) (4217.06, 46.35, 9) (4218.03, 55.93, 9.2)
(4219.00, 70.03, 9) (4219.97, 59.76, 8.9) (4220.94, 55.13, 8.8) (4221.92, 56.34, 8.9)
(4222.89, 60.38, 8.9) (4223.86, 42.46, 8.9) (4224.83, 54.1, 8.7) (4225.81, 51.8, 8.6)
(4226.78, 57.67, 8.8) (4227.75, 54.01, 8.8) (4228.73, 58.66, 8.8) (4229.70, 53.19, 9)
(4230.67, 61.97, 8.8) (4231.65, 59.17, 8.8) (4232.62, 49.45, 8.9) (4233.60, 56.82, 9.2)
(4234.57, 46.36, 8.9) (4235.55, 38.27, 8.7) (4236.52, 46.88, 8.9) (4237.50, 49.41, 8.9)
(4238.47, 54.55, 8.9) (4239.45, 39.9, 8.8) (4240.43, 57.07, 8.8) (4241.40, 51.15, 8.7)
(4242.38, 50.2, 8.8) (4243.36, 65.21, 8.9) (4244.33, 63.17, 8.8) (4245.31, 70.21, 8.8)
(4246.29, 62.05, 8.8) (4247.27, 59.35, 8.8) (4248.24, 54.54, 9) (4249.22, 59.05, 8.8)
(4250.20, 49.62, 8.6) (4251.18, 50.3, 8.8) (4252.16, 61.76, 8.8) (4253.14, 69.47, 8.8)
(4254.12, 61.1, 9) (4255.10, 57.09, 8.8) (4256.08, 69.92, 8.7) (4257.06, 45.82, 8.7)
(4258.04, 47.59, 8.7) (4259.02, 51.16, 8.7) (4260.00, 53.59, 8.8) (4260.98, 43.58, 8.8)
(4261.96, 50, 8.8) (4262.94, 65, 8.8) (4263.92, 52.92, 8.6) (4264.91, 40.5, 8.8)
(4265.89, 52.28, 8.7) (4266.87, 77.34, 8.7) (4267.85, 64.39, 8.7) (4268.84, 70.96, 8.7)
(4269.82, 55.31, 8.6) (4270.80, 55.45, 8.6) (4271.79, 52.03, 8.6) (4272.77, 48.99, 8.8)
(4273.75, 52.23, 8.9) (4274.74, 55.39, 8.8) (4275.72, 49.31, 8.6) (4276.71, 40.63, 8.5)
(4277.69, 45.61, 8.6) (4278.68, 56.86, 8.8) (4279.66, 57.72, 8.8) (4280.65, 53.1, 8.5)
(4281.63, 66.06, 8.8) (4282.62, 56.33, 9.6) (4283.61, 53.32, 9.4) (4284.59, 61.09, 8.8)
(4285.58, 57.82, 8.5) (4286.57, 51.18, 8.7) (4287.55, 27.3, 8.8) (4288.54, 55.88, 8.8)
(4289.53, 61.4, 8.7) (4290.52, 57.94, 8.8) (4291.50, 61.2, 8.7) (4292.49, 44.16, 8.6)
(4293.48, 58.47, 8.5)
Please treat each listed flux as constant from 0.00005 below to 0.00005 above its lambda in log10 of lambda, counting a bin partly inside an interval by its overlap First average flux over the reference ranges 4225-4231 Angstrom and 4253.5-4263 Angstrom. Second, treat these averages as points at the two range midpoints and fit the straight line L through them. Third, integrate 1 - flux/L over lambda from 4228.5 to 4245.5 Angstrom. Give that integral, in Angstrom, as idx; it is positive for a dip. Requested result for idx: 0.6 Angstrom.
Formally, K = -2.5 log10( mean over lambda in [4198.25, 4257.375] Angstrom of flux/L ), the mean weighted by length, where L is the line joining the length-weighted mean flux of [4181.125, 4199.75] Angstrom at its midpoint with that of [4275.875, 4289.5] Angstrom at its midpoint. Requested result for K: -0.05 mag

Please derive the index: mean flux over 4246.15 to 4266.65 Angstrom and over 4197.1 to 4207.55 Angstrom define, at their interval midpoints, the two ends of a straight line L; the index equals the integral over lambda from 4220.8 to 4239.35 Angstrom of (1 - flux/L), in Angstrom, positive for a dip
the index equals 0.8 Angstrom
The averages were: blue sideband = 54.7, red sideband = 55.3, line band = 52.7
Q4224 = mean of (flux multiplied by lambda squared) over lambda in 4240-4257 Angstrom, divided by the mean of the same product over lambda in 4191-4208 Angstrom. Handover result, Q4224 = 1.13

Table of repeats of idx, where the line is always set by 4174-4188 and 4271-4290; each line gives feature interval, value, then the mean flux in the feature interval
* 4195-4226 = -1.5 Angstrom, 54.5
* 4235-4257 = -1.6 Angstrom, 56.1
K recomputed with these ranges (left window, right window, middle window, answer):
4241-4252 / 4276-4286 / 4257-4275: 0.03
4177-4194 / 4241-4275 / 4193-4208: 0.00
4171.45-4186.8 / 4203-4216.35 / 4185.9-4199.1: 0.01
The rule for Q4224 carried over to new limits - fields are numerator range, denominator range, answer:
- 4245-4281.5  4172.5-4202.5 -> 1.10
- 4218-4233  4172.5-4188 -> 1.12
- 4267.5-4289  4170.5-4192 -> 1.05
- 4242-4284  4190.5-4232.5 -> 1.05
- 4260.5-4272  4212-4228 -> 1.08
